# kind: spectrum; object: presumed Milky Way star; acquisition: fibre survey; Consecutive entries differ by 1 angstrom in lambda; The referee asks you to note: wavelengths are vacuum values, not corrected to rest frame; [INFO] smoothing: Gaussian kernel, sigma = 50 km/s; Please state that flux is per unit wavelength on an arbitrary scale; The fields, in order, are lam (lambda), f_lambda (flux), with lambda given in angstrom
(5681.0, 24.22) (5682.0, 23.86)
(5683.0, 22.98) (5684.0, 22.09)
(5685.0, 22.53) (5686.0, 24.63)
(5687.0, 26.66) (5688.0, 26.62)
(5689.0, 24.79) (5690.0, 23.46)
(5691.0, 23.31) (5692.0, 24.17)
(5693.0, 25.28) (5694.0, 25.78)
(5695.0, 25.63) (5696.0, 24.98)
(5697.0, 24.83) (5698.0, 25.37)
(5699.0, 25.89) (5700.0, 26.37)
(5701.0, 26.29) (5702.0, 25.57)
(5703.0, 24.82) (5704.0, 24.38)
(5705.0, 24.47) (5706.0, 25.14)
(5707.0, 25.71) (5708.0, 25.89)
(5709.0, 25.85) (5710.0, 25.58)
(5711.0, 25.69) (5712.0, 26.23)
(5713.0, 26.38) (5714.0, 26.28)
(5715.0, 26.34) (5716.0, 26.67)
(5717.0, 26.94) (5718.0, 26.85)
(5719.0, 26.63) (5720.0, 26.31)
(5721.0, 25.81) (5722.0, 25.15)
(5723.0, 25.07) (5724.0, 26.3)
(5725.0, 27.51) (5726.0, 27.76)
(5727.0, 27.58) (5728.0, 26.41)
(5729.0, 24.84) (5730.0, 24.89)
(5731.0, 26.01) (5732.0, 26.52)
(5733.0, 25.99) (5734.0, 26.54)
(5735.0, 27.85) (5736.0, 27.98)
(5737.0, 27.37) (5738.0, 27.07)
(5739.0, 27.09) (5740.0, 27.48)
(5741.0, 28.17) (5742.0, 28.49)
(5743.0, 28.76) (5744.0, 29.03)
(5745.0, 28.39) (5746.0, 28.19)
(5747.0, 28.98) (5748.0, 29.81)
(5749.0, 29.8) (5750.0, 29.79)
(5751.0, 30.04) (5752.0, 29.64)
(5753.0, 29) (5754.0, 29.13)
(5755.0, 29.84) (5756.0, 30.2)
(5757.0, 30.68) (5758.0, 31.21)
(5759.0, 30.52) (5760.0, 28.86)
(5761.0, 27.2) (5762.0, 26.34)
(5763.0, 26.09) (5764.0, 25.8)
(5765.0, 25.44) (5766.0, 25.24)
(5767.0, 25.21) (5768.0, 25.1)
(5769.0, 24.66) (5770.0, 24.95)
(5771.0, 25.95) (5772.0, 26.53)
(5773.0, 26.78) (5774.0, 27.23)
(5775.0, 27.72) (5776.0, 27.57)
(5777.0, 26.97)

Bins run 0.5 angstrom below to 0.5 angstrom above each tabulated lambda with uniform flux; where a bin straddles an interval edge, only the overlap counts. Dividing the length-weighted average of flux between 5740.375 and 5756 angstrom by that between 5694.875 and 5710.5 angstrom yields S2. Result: 1.15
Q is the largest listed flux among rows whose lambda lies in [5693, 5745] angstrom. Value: 29.03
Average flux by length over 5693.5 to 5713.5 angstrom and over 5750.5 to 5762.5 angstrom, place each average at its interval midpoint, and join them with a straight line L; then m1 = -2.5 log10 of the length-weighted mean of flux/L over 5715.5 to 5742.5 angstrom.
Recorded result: 0.03 mag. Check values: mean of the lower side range 25.5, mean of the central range 26.7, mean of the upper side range 29.4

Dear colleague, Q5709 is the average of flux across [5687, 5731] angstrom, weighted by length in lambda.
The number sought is 25.7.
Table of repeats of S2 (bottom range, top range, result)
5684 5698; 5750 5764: 1.17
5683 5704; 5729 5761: 1.14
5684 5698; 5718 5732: 1.06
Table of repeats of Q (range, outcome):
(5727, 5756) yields 30.2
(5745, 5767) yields 31.21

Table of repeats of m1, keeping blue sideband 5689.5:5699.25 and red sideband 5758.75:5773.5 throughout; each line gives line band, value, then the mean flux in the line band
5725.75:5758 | -0.10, 28.2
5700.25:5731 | -0.03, 26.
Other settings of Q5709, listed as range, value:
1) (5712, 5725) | 26.3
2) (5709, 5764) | 27.5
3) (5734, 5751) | 28.4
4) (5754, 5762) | 29.5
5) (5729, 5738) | 26.6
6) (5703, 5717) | 25.7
